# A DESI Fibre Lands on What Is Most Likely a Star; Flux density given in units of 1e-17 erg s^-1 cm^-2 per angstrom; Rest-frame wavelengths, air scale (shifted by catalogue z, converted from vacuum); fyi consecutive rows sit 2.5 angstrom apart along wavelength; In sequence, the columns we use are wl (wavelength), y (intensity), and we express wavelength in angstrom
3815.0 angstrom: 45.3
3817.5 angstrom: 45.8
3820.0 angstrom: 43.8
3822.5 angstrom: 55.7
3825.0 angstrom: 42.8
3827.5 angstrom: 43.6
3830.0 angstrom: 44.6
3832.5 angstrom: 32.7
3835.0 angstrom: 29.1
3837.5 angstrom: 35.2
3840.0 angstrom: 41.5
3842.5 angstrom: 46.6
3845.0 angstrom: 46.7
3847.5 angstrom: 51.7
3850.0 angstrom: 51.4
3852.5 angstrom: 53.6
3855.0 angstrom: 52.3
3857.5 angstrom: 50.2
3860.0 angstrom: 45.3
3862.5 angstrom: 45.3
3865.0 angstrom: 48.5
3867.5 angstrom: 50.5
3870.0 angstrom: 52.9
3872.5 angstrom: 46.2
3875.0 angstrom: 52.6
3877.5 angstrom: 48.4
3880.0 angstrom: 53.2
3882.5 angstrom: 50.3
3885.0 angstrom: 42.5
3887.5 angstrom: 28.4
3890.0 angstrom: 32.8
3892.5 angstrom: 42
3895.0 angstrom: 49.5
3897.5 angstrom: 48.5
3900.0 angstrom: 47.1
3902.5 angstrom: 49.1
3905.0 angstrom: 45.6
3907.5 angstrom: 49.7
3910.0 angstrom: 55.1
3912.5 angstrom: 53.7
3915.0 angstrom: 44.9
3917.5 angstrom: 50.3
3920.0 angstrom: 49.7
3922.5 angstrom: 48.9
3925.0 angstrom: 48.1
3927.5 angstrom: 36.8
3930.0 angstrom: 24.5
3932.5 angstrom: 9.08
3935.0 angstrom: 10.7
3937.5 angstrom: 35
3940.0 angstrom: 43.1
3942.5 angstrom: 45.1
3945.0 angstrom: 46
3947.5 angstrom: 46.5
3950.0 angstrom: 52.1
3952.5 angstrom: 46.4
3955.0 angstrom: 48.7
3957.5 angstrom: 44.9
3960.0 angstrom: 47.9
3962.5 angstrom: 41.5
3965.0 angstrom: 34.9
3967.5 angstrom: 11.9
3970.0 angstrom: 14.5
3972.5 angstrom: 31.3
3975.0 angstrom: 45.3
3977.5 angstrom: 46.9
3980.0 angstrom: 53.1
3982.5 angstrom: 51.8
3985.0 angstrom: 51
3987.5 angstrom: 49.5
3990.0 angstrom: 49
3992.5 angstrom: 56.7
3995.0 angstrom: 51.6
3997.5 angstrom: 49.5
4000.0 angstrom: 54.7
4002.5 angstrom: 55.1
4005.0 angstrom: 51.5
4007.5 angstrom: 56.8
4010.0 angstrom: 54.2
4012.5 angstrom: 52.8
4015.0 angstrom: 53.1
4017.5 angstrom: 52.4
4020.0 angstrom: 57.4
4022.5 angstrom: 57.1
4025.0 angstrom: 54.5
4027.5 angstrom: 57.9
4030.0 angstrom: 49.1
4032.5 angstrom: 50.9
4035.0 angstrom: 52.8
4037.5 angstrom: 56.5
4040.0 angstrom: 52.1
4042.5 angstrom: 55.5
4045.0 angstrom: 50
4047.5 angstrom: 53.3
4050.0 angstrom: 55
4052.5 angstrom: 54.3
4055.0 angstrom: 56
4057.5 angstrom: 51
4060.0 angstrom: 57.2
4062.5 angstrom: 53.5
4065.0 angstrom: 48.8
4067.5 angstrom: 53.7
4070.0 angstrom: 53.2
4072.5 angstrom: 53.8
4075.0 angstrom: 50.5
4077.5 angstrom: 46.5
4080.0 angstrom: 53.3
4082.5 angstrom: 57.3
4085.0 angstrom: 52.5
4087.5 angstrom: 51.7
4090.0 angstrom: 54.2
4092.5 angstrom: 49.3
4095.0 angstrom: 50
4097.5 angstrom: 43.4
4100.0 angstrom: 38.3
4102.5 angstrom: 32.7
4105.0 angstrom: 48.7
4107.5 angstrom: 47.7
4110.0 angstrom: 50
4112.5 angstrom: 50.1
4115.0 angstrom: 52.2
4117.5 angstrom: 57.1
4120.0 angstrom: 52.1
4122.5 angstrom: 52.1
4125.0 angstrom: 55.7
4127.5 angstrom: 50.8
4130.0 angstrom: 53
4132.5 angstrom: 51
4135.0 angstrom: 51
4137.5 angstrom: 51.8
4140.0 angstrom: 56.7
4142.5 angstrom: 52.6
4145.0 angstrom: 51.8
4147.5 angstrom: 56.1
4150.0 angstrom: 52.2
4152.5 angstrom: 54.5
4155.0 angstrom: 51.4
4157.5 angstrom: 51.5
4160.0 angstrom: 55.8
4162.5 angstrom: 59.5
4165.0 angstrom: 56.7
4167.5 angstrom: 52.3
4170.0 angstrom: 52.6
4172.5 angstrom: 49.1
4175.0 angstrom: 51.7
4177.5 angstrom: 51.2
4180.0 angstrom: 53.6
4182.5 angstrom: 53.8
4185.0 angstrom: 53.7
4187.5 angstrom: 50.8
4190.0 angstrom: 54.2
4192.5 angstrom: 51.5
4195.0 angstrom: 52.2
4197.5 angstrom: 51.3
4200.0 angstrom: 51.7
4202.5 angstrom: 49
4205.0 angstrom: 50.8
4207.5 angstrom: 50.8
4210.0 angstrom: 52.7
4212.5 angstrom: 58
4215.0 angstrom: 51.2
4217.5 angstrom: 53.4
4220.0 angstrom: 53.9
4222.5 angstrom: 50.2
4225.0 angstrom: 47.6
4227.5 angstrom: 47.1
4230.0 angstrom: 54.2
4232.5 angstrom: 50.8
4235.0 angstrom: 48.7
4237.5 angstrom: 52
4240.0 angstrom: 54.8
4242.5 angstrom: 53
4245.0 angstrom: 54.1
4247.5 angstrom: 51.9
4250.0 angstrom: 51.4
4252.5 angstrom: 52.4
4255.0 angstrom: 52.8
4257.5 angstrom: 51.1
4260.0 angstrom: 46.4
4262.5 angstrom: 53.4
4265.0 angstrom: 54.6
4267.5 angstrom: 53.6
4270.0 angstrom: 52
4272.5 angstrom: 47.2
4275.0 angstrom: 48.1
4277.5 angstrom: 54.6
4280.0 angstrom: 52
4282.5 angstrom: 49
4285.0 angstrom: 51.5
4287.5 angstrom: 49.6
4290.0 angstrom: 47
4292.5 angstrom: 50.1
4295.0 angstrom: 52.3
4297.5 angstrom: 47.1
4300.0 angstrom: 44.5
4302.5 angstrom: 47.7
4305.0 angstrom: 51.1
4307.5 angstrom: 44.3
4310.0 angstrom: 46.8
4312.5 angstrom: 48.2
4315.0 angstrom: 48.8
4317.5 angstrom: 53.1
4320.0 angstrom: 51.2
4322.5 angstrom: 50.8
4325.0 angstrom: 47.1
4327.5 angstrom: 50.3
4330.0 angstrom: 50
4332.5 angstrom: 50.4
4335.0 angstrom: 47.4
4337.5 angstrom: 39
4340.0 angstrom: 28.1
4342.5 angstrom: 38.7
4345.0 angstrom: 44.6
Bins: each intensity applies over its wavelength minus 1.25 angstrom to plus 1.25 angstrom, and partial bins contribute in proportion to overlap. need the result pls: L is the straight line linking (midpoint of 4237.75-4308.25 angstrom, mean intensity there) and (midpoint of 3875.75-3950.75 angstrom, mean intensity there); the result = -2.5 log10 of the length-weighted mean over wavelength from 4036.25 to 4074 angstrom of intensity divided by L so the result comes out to -0.17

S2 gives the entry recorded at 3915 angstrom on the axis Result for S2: 44.9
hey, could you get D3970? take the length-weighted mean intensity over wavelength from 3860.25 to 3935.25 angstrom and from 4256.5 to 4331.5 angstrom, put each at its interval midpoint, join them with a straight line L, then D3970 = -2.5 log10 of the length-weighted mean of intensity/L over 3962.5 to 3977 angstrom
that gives 0.46 mag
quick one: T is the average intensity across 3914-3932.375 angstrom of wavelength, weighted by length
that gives 41.2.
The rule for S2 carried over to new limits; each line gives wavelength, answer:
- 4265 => 54.6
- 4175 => 51.7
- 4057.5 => 51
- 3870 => 52.9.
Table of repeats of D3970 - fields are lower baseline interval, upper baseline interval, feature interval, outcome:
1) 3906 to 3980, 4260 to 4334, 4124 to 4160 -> -0.16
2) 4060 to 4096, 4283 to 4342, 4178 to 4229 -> -0.05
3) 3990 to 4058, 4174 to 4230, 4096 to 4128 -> 0.09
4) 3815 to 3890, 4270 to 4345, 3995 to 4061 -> -0.16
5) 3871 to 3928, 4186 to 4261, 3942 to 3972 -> 0.20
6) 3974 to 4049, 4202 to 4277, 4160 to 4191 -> -0.03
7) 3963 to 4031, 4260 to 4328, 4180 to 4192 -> -0.08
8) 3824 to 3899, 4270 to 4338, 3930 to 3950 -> 0.32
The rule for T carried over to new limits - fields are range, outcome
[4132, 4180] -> 53.2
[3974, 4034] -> 52.6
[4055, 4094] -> 52.5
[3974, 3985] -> 49.6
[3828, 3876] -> 46.1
